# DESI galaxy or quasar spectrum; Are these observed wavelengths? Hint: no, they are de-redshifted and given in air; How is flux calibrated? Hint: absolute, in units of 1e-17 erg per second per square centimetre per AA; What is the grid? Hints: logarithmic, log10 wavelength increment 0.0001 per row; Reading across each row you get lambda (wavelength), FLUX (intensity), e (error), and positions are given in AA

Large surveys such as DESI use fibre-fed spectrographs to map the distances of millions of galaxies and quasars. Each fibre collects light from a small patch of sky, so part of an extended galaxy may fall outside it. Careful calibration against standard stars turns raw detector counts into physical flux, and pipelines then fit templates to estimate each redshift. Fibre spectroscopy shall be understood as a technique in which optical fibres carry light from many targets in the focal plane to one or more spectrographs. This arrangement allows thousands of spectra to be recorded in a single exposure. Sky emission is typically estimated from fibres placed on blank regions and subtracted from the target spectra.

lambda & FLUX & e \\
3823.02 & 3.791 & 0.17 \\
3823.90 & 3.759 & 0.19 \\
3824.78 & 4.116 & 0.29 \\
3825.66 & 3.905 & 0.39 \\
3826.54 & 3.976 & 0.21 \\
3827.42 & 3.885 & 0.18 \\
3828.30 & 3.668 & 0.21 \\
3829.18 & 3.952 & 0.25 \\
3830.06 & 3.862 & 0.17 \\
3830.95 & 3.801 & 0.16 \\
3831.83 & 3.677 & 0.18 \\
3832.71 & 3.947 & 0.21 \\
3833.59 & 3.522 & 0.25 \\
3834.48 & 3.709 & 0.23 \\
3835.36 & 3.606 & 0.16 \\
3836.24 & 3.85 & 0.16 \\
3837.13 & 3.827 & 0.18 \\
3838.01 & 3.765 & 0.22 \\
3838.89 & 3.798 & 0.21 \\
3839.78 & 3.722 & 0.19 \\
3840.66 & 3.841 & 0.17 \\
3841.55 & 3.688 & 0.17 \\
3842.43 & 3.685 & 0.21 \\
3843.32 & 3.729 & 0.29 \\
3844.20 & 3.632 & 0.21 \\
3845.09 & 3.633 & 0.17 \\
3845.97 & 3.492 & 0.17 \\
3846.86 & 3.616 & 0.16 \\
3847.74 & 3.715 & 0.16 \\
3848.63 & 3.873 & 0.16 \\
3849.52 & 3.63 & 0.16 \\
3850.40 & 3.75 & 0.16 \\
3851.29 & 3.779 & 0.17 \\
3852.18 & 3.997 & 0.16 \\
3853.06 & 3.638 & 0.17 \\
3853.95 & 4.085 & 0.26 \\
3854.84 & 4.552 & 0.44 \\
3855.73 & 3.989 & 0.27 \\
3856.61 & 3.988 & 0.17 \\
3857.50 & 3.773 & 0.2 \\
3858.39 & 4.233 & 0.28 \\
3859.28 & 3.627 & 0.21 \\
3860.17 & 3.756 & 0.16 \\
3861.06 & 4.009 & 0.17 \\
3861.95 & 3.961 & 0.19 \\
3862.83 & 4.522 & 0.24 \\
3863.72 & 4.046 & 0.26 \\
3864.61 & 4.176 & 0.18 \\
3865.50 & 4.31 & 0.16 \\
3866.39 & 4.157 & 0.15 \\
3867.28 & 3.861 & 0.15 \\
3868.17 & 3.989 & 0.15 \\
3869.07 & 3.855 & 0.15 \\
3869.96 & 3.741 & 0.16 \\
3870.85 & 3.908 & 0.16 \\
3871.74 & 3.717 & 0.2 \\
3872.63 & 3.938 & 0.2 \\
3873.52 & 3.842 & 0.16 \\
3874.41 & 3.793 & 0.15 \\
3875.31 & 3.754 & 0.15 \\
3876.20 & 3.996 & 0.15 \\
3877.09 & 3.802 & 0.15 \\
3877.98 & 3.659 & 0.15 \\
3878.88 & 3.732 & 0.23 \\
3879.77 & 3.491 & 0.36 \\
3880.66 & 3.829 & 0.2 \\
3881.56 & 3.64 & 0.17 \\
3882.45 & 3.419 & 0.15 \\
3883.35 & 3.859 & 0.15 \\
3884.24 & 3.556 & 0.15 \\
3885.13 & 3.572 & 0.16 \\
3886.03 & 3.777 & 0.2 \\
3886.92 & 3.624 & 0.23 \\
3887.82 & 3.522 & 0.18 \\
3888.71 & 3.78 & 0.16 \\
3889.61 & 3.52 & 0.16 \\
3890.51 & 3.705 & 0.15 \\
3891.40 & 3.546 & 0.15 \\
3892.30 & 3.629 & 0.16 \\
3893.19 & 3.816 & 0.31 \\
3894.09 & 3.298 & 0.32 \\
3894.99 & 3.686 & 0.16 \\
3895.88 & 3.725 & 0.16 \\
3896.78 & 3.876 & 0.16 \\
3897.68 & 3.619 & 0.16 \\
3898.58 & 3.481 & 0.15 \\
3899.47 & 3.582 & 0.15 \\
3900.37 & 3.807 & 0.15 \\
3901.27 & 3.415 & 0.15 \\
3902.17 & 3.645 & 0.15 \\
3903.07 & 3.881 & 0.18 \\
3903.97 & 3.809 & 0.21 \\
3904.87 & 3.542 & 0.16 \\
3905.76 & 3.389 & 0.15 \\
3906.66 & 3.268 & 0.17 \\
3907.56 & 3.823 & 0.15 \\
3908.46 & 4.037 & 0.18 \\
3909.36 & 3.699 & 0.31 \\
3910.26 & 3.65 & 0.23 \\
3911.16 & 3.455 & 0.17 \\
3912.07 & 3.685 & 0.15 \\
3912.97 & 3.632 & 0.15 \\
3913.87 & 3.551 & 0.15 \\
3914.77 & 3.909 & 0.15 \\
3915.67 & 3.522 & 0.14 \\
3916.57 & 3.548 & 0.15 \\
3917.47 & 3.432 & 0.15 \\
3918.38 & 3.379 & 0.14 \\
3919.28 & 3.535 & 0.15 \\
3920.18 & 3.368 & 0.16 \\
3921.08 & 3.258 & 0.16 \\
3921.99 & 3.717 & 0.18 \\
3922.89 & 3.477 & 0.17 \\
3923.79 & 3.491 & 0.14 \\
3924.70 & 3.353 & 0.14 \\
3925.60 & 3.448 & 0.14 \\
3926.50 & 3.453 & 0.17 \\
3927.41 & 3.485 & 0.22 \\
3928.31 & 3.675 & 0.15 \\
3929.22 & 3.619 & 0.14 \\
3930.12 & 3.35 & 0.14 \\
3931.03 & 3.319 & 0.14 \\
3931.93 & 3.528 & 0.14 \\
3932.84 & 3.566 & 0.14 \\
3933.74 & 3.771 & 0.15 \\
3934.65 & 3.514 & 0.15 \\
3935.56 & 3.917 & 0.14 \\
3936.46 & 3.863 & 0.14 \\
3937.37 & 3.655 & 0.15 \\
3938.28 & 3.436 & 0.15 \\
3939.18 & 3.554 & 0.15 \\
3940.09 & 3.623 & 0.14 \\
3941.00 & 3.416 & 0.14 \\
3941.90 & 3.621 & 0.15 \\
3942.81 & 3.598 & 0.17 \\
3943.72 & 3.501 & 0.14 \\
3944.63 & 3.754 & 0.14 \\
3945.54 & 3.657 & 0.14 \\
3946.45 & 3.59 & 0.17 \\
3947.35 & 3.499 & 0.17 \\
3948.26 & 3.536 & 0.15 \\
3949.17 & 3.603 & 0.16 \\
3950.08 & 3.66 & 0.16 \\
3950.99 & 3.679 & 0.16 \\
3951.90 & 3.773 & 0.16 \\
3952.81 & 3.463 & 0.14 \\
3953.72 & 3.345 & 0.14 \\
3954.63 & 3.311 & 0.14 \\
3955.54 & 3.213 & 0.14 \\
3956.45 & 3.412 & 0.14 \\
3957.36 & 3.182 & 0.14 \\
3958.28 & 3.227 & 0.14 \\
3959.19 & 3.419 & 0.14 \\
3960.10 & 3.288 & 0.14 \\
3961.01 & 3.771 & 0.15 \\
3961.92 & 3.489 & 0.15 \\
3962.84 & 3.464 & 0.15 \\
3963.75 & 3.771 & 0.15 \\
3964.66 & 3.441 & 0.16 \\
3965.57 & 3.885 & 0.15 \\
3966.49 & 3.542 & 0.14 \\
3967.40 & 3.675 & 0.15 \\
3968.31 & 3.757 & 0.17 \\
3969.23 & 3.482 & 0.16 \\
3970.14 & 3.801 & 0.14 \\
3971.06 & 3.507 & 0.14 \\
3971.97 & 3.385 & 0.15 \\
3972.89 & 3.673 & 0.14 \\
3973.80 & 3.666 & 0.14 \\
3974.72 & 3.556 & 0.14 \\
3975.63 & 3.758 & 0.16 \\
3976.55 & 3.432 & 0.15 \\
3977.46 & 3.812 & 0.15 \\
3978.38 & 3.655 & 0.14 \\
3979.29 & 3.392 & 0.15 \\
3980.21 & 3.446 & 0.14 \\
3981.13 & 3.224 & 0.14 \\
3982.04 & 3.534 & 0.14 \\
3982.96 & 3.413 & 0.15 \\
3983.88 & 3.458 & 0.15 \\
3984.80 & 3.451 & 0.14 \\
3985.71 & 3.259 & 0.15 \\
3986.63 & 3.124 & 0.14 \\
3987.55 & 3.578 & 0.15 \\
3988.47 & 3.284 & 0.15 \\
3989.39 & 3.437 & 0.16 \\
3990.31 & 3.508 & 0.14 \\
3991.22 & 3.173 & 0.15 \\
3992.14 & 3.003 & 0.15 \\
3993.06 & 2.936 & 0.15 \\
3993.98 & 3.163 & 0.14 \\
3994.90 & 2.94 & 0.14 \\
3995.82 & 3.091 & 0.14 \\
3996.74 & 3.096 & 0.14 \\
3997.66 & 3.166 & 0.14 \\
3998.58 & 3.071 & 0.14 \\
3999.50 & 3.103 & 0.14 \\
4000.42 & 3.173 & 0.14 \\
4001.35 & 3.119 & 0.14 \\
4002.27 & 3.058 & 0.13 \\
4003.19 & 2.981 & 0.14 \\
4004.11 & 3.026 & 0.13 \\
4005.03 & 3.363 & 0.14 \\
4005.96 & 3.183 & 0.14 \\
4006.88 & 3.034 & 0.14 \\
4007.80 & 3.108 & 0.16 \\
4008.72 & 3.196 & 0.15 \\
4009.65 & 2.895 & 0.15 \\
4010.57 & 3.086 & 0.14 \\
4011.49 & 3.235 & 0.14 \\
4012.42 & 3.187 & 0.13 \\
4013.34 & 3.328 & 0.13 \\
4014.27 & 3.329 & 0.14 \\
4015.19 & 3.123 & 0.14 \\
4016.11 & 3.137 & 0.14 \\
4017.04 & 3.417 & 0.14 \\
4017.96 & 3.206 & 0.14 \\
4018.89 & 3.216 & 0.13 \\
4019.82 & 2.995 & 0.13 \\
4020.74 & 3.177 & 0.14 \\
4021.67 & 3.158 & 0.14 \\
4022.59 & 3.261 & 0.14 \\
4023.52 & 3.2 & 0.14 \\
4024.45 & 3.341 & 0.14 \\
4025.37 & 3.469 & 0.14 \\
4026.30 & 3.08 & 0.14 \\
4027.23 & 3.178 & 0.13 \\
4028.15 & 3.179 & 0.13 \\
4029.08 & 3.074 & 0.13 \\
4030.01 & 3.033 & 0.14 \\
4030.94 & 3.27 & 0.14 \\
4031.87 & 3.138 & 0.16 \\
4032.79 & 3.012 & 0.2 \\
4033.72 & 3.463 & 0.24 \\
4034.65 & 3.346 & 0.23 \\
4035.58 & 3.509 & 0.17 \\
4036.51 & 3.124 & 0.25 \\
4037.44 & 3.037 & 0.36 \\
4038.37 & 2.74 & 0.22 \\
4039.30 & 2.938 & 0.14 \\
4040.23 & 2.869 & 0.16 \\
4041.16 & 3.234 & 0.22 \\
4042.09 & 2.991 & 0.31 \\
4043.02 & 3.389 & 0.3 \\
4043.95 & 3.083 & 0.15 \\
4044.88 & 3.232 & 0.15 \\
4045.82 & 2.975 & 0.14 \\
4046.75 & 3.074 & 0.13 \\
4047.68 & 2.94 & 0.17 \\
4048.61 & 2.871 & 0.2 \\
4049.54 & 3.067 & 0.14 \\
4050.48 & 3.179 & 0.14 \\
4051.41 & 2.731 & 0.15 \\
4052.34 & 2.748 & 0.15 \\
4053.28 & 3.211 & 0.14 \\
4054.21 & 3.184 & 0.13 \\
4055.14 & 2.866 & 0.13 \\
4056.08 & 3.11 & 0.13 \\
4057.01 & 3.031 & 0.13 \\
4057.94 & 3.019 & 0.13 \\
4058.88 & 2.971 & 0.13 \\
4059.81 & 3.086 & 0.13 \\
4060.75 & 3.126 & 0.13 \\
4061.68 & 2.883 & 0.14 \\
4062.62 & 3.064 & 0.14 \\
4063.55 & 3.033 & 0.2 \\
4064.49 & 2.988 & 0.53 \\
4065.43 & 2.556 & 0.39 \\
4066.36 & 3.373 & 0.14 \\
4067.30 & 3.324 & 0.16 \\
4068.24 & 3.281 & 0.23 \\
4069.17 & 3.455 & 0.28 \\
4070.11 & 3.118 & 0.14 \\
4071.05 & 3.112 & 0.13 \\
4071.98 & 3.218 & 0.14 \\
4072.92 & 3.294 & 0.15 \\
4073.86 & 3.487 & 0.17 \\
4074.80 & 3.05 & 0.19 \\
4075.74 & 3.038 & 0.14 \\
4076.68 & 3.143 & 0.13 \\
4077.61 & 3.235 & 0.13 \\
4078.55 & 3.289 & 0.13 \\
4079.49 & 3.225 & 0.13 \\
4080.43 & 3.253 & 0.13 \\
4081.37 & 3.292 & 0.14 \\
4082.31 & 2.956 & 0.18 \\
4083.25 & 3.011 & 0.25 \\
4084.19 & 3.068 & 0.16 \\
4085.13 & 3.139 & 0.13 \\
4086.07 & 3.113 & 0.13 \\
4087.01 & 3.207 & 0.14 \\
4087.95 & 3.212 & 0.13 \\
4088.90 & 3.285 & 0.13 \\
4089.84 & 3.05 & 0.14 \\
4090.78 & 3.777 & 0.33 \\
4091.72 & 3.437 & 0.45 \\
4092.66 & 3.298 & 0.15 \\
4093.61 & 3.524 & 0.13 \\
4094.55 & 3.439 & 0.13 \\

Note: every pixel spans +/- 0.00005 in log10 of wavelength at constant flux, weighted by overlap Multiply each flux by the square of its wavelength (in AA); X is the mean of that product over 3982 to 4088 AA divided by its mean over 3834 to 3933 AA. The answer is 0.92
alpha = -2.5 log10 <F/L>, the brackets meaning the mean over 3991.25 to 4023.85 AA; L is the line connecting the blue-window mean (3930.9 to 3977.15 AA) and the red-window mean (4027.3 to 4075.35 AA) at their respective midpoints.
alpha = 0.06 mag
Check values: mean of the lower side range 3.56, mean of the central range 3.14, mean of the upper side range 3.1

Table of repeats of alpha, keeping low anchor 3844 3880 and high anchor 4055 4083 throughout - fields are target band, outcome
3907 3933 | 0.037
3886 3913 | 0.031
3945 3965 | 0.016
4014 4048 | 0.037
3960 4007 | 0.021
